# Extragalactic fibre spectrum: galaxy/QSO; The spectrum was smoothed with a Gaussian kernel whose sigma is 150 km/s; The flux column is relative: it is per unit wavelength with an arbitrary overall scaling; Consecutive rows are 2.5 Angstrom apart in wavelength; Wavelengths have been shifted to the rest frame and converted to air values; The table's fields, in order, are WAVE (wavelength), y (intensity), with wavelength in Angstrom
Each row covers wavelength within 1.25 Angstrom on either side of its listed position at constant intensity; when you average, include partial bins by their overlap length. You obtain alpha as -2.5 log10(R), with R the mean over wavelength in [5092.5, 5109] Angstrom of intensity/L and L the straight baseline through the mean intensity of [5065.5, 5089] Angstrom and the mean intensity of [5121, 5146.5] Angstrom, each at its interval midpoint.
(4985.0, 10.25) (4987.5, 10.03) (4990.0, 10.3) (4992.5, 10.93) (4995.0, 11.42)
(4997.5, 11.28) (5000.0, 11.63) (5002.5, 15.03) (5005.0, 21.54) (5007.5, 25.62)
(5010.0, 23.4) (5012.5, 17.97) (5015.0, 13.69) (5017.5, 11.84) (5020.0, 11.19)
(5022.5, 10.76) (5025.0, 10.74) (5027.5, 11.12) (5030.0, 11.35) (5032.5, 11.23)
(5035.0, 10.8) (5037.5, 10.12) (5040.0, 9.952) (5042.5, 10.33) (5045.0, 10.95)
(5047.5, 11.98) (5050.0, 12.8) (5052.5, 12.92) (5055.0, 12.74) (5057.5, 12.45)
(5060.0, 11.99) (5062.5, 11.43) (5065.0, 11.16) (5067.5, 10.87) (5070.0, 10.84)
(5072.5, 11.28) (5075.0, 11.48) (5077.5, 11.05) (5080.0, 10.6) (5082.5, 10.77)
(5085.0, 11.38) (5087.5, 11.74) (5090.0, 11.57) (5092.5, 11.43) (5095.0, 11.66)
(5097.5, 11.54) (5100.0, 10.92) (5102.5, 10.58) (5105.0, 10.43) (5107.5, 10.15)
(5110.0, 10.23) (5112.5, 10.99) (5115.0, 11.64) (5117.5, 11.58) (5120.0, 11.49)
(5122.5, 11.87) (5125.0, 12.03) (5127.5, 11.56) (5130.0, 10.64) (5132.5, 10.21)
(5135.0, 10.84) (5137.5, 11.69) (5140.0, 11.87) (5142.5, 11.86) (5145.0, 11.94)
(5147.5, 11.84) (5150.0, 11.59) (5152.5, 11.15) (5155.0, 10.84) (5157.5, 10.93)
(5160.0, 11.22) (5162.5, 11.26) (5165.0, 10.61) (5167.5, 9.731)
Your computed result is 0.03 mag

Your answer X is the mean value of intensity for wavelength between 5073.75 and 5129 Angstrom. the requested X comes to 11.2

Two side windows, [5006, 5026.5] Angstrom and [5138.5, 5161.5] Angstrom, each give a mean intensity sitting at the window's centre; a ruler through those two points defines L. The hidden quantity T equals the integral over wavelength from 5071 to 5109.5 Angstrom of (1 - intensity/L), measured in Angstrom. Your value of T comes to 6.5 Angstrom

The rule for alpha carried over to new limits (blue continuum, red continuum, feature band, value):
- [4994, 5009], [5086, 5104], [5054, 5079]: 0.12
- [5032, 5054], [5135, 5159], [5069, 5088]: 0.02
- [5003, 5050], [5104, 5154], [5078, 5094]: 0.09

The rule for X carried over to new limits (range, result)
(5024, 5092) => 11.3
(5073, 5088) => 11.1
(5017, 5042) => 10.9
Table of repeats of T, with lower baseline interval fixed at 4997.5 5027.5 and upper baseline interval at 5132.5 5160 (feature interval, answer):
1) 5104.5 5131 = 2.3 Angstrom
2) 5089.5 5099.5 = 1.1 Angstrom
